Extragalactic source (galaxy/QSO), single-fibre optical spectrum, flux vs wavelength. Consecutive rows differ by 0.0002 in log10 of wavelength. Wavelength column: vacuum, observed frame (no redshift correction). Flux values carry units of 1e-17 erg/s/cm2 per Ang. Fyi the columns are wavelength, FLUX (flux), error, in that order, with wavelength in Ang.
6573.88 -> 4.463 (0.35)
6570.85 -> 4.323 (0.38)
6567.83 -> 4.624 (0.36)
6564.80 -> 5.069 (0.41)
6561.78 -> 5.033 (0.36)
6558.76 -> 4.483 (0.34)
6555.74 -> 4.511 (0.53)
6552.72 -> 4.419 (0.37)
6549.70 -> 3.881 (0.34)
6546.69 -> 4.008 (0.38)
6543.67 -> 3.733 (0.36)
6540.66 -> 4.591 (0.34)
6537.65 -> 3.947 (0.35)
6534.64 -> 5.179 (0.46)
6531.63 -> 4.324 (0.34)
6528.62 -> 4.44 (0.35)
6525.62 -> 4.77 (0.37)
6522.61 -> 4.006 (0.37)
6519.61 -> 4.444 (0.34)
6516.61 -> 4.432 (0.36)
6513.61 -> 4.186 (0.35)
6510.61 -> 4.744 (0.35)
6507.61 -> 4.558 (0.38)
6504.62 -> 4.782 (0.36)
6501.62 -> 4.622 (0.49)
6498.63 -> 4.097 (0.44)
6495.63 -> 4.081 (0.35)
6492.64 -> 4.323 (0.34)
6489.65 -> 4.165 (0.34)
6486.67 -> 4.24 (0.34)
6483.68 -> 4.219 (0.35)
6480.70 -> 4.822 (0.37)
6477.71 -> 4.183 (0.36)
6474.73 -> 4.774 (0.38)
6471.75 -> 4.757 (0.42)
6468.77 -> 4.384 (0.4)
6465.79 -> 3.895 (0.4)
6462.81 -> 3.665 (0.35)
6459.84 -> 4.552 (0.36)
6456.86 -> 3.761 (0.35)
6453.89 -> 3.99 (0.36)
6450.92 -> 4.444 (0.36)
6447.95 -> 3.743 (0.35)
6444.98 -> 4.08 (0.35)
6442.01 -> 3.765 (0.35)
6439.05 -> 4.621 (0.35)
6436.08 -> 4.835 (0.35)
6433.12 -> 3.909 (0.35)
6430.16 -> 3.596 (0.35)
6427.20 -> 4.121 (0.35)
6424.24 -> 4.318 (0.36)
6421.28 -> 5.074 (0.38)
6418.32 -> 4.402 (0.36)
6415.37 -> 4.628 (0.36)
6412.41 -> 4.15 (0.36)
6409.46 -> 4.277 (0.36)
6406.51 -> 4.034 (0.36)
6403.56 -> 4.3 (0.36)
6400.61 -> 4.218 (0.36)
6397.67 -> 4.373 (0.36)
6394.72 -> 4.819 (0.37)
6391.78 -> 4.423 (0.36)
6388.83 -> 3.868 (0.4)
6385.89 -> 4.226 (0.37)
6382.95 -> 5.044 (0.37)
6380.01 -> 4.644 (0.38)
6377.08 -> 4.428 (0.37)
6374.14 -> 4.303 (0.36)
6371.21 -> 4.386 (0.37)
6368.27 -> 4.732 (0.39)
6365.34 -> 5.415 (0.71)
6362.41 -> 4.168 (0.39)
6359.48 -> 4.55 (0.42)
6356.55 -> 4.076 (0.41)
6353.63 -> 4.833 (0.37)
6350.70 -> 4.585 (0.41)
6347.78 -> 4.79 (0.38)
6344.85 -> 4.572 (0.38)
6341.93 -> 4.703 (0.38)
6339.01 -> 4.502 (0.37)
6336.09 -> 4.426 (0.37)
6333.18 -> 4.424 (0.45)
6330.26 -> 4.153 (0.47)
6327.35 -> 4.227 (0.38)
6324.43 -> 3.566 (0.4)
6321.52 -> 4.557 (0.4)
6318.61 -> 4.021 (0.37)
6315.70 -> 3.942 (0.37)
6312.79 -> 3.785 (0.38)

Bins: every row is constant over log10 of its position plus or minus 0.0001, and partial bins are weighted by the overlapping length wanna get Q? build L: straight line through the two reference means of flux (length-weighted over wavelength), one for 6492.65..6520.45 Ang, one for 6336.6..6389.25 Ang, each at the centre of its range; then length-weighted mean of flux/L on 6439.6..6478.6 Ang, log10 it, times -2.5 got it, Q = 0.08 mag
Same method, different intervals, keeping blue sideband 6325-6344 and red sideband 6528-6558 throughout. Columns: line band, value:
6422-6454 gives 0.046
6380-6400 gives -0.027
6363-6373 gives -0.097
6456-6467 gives 0.091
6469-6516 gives -0.029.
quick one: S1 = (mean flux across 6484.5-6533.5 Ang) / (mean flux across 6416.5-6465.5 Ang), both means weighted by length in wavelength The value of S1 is 1.05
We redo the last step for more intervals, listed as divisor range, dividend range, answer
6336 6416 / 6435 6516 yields 0.96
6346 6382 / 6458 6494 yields 0.94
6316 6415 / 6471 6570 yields 1.00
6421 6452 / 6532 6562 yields 1.04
